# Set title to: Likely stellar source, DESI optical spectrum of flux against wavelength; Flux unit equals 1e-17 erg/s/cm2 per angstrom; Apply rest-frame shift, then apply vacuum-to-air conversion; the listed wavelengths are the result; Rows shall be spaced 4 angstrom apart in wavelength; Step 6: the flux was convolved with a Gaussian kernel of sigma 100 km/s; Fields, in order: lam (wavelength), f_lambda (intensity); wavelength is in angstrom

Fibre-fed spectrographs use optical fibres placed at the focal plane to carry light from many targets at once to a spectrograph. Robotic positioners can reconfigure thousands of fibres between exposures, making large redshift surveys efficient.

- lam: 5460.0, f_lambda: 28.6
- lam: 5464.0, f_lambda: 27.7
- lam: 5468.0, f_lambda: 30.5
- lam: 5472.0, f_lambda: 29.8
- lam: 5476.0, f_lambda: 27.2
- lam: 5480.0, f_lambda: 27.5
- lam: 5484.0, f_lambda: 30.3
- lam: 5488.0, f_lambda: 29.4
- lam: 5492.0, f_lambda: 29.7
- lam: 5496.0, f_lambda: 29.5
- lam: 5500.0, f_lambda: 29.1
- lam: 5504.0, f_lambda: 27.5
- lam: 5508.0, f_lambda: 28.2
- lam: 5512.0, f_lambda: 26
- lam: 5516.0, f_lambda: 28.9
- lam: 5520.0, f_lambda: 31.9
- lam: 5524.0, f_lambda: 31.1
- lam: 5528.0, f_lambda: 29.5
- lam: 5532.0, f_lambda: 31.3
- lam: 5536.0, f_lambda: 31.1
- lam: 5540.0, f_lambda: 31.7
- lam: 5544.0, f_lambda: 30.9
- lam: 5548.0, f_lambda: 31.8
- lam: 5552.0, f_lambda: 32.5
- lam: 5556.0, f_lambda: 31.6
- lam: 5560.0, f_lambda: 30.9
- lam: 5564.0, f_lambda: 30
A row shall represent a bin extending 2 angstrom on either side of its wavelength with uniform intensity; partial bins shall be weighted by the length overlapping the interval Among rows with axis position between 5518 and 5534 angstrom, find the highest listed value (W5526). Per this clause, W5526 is 31.9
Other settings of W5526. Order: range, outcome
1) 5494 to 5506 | 29.5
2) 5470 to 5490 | 30.3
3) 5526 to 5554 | 32.5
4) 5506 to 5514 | 28.2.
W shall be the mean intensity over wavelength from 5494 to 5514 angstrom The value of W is 28.1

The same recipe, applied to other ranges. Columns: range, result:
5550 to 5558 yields 32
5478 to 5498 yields 29.3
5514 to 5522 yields 30.4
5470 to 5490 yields 28.8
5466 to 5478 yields 29.2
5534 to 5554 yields 31.6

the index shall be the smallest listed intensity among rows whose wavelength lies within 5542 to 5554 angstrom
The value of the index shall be 30.9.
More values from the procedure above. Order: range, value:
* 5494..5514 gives 26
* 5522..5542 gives 29.5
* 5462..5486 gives 27.2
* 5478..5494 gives 27.5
